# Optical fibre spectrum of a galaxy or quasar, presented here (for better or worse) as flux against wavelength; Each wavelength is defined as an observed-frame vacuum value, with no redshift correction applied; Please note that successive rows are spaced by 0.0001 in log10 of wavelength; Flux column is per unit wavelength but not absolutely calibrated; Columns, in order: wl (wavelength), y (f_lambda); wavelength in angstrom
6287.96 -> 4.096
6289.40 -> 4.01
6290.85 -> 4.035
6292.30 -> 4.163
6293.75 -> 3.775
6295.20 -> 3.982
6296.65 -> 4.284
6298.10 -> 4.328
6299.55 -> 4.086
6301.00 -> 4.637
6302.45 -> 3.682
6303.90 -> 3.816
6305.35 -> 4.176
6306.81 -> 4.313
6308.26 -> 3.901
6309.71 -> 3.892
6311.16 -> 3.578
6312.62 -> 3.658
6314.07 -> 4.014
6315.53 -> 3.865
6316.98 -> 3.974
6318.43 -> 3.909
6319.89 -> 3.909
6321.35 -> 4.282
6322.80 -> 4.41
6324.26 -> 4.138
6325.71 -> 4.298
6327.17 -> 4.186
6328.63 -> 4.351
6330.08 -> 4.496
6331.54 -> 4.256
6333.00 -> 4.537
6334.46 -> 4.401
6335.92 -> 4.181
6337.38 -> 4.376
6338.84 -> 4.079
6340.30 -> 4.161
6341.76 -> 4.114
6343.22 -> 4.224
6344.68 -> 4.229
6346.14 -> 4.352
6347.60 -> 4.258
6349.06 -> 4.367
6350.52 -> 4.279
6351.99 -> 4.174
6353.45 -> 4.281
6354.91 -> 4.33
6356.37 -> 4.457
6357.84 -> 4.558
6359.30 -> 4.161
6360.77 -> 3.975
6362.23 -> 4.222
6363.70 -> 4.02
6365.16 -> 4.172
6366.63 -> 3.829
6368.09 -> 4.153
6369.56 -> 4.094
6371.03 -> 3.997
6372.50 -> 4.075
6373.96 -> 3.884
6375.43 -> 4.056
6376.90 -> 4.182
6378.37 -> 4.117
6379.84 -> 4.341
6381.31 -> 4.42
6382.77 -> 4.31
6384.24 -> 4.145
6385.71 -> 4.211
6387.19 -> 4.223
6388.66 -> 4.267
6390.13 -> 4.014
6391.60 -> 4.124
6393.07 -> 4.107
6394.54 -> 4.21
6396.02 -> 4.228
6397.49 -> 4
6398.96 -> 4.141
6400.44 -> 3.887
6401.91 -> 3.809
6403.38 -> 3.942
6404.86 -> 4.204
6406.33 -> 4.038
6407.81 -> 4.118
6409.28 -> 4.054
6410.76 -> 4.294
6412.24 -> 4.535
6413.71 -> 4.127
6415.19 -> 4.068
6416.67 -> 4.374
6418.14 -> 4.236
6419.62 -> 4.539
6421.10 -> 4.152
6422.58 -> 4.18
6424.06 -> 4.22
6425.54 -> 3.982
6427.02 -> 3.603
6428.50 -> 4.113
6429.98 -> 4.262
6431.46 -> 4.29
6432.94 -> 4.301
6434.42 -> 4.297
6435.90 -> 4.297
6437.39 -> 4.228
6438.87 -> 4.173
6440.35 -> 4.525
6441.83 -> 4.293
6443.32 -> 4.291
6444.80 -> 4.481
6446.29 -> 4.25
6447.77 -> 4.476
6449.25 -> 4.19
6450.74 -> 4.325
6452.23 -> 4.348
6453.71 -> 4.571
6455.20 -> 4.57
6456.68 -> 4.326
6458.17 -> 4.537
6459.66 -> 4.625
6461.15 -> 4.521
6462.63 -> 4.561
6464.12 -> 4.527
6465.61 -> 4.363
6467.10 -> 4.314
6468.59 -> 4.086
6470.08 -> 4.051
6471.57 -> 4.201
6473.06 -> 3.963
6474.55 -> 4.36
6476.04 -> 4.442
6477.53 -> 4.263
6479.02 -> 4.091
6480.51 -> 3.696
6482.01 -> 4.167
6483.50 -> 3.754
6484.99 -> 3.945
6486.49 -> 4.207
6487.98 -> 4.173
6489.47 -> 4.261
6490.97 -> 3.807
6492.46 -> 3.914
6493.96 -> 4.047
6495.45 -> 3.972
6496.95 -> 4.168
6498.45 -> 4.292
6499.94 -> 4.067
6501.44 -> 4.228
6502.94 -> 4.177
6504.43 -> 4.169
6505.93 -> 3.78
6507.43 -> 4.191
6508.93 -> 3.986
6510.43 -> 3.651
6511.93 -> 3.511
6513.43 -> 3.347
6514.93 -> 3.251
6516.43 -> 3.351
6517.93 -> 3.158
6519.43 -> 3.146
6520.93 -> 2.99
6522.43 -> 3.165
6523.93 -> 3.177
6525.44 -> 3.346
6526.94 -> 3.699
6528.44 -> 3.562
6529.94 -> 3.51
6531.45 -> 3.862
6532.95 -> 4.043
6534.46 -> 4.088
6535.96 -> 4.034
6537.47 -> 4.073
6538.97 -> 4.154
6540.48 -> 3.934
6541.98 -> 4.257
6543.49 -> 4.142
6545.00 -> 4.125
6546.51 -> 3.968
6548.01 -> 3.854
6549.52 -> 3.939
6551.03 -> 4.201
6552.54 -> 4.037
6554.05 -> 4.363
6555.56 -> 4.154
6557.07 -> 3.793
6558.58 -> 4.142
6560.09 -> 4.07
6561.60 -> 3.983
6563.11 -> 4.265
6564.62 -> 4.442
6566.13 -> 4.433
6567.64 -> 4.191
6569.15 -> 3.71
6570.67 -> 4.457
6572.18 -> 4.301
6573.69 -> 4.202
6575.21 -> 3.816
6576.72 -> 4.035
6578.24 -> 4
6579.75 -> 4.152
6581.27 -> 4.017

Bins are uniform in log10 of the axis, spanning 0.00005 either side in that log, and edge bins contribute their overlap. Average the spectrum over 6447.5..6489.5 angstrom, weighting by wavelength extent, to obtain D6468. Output 4.27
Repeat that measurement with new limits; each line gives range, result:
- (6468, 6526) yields 3.86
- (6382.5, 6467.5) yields 4.25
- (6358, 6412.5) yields 4.12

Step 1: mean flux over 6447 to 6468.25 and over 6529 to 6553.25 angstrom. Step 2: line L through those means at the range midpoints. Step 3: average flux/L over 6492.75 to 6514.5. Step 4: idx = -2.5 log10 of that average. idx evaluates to 0.07 mag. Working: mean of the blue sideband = 4.44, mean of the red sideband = 4.01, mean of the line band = 3.96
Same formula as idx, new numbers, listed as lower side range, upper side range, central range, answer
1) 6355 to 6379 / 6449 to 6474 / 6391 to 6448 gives 0.02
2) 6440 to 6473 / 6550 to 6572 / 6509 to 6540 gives 0.19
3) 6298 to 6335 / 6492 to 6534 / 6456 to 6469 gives -0.16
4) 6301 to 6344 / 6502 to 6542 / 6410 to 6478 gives -0.12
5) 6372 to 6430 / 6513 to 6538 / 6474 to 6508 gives -0.11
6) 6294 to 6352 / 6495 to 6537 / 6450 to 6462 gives -0.17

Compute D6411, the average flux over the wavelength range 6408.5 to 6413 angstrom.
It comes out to 4.3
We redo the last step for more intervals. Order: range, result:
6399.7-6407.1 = 3.98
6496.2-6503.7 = 4.19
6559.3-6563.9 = 4.11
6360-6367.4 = 4.05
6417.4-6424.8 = 4.27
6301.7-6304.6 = 3.76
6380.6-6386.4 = 4.28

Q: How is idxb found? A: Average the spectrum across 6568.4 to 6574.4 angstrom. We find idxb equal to 4.17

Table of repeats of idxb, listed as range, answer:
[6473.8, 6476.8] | 4.4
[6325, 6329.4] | 4.28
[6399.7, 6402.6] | 3.85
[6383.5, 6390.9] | 4.17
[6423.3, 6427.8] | 3.94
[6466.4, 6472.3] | 4.16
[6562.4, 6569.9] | 4.21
